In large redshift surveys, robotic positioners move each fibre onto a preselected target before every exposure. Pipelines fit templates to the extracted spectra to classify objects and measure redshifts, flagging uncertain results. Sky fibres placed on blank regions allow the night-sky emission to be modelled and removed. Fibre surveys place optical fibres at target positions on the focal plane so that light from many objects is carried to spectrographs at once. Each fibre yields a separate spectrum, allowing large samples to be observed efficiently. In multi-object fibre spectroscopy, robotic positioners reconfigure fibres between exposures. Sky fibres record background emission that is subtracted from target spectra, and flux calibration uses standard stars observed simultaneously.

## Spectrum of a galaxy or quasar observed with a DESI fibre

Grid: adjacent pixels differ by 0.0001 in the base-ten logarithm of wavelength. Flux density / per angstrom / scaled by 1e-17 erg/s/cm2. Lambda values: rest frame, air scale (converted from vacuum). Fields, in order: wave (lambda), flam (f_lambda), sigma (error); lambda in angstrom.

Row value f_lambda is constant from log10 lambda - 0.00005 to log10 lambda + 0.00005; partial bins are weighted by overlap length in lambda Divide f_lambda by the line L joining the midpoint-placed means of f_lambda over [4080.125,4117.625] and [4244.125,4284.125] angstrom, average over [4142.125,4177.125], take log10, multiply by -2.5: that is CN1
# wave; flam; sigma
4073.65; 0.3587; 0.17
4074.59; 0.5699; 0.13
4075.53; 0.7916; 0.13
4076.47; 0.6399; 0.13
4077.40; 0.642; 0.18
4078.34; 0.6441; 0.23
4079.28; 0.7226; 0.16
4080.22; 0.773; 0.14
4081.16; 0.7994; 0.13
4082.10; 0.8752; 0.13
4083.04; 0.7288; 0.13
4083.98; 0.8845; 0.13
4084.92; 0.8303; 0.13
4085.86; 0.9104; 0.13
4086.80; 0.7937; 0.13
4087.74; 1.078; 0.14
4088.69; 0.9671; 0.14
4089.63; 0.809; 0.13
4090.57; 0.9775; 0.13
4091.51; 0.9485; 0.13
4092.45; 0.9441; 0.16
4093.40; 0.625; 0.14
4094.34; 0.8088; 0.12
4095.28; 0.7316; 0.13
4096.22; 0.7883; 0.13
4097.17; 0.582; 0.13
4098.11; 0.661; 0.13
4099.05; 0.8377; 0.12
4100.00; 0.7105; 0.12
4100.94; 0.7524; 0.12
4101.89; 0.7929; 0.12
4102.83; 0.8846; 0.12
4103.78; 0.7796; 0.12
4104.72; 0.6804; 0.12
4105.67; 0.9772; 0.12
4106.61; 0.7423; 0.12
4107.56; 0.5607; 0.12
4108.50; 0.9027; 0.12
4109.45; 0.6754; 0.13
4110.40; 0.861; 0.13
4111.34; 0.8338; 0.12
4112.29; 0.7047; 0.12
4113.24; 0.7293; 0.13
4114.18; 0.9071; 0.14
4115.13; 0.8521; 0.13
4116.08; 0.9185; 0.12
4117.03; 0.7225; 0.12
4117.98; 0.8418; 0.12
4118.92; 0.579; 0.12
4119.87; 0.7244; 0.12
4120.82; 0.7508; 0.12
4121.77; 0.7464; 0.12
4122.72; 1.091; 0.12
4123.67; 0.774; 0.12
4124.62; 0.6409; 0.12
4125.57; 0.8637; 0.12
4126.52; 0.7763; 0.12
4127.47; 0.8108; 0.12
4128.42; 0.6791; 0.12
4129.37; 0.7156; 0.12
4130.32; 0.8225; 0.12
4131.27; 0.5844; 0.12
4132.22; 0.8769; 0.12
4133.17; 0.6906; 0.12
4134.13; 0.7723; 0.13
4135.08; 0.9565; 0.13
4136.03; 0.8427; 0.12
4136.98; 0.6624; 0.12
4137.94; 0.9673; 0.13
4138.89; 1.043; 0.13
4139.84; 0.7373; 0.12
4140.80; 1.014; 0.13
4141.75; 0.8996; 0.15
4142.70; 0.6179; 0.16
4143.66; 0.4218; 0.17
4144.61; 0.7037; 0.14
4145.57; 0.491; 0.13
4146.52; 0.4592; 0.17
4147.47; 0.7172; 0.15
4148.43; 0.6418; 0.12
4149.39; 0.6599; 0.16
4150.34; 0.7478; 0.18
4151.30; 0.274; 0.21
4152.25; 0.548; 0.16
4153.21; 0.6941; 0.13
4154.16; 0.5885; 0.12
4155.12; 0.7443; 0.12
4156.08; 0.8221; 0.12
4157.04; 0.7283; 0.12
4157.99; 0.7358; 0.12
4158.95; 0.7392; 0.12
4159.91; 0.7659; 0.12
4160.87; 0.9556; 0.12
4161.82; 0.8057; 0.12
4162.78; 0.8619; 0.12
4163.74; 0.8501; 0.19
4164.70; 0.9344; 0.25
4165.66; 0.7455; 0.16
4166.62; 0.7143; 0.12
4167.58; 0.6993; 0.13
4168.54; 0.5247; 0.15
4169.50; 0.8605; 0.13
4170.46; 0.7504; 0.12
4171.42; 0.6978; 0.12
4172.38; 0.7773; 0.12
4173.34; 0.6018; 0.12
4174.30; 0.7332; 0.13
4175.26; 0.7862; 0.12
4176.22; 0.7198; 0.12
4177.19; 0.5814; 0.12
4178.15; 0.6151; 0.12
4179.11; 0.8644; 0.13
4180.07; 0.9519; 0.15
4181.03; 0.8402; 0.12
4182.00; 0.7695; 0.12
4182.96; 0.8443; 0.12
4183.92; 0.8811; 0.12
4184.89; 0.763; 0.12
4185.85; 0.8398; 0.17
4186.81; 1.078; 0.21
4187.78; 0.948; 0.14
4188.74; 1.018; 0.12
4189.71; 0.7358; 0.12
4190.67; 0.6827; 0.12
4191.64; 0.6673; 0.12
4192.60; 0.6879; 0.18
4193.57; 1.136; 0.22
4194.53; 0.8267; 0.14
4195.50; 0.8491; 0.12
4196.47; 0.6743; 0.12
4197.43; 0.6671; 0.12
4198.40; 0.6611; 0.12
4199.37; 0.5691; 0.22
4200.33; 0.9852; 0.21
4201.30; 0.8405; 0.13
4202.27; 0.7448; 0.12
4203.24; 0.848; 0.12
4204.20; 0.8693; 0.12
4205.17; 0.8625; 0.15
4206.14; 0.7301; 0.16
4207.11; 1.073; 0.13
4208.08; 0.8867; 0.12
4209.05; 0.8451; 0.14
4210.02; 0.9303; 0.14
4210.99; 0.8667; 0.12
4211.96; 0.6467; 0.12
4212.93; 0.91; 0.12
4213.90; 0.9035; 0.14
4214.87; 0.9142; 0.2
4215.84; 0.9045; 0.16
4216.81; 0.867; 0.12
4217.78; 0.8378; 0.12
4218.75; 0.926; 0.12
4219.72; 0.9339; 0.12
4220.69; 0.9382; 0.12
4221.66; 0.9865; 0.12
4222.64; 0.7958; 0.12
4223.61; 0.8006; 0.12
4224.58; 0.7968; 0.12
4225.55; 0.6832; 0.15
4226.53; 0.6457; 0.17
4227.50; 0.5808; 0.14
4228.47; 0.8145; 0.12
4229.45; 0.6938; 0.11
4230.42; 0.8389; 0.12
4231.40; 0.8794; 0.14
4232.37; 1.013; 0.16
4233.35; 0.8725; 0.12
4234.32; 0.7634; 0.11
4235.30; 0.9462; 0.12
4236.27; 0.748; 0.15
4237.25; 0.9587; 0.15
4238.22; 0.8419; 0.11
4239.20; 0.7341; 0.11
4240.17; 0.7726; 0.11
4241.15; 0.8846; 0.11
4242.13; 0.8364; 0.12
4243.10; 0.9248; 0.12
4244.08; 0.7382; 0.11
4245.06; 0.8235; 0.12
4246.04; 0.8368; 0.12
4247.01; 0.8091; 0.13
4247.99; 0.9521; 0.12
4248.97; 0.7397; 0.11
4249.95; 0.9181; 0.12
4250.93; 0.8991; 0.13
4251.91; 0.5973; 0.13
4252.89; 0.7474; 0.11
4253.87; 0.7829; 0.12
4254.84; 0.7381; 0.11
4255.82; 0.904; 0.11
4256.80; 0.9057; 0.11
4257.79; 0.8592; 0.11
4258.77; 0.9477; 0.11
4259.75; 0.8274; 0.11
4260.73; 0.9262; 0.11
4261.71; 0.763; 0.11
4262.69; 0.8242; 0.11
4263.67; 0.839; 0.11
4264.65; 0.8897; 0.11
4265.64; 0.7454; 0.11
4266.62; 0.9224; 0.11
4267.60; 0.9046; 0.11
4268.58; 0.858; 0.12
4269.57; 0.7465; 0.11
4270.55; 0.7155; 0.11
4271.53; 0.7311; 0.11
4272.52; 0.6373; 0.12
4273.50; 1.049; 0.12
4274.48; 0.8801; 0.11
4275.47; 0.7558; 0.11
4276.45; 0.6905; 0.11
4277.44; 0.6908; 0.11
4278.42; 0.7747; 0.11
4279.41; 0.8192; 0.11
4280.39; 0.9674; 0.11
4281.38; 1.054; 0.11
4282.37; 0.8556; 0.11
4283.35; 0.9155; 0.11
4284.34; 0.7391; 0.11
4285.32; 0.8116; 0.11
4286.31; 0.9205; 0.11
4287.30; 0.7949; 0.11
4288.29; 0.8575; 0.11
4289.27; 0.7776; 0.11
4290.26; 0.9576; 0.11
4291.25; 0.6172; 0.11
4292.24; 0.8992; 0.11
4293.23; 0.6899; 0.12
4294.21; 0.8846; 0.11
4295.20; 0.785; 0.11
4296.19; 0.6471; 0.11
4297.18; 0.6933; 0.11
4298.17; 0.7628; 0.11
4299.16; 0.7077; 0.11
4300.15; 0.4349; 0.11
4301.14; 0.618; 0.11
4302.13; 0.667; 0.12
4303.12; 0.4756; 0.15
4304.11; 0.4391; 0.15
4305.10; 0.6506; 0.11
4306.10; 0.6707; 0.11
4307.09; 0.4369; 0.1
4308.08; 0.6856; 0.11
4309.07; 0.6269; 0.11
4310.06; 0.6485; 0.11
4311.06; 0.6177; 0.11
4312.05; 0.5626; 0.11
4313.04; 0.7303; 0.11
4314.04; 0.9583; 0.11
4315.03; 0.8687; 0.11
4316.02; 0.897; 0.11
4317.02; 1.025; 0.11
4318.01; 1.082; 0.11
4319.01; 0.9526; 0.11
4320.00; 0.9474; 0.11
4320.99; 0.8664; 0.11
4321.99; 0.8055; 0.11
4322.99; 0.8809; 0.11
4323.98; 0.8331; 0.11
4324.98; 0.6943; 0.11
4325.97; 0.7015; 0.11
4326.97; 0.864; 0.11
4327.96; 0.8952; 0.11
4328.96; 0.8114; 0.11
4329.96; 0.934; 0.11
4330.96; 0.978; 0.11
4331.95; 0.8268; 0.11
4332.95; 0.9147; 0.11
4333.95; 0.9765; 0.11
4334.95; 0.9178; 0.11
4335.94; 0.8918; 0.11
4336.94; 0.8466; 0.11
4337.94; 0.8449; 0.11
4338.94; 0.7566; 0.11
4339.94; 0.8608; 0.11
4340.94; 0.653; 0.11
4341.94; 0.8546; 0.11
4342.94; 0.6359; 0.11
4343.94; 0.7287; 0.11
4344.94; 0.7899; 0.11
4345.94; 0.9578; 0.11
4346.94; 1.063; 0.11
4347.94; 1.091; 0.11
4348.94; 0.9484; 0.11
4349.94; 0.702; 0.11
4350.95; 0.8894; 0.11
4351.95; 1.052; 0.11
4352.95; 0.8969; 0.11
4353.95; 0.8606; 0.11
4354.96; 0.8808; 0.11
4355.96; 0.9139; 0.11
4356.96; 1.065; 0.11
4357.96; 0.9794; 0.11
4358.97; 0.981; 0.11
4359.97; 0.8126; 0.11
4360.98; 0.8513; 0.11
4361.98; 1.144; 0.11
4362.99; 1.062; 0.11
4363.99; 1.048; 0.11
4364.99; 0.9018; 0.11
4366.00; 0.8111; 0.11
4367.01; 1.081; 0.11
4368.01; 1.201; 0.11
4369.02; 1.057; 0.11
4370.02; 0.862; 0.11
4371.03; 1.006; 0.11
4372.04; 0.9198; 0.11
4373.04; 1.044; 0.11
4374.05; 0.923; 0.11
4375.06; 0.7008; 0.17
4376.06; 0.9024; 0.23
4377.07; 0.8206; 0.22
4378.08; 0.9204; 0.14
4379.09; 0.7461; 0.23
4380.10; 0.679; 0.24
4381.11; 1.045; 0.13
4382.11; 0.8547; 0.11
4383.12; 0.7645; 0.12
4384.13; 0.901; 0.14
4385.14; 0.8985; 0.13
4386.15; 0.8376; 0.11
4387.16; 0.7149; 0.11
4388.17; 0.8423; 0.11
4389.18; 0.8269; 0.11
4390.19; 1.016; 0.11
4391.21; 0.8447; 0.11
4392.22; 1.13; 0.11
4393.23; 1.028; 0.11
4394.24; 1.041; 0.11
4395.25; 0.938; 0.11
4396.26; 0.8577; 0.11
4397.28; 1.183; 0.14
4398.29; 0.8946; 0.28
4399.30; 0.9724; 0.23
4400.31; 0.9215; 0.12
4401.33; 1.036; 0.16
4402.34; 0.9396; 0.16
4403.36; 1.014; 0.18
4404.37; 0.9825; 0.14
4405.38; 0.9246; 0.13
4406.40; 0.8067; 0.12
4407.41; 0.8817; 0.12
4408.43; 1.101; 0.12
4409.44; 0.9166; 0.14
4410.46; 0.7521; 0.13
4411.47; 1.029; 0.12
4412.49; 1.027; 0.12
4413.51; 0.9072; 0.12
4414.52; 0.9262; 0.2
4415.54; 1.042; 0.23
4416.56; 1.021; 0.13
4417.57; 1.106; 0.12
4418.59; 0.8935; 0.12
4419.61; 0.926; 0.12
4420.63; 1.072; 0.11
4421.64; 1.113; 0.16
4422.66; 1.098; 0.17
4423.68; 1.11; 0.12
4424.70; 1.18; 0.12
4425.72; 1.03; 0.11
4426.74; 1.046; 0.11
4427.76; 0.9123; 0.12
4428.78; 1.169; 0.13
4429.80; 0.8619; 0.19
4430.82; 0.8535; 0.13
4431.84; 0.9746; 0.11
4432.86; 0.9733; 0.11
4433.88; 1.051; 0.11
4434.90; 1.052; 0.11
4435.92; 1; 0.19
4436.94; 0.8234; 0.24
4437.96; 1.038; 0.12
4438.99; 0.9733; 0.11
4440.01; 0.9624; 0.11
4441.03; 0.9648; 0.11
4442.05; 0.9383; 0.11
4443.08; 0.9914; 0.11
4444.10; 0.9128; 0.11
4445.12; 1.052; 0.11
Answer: 0.17 mag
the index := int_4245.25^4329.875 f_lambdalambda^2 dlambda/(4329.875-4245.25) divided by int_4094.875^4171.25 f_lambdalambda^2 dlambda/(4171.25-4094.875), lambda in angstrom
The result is 1.13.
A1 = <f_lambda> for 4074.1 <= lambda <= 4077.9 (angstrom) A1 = 0.66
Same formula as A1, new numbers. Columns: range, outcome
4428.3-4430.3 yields 1.01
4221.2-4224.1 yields 0.859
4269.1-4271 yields 0.732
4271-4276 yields 0.81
